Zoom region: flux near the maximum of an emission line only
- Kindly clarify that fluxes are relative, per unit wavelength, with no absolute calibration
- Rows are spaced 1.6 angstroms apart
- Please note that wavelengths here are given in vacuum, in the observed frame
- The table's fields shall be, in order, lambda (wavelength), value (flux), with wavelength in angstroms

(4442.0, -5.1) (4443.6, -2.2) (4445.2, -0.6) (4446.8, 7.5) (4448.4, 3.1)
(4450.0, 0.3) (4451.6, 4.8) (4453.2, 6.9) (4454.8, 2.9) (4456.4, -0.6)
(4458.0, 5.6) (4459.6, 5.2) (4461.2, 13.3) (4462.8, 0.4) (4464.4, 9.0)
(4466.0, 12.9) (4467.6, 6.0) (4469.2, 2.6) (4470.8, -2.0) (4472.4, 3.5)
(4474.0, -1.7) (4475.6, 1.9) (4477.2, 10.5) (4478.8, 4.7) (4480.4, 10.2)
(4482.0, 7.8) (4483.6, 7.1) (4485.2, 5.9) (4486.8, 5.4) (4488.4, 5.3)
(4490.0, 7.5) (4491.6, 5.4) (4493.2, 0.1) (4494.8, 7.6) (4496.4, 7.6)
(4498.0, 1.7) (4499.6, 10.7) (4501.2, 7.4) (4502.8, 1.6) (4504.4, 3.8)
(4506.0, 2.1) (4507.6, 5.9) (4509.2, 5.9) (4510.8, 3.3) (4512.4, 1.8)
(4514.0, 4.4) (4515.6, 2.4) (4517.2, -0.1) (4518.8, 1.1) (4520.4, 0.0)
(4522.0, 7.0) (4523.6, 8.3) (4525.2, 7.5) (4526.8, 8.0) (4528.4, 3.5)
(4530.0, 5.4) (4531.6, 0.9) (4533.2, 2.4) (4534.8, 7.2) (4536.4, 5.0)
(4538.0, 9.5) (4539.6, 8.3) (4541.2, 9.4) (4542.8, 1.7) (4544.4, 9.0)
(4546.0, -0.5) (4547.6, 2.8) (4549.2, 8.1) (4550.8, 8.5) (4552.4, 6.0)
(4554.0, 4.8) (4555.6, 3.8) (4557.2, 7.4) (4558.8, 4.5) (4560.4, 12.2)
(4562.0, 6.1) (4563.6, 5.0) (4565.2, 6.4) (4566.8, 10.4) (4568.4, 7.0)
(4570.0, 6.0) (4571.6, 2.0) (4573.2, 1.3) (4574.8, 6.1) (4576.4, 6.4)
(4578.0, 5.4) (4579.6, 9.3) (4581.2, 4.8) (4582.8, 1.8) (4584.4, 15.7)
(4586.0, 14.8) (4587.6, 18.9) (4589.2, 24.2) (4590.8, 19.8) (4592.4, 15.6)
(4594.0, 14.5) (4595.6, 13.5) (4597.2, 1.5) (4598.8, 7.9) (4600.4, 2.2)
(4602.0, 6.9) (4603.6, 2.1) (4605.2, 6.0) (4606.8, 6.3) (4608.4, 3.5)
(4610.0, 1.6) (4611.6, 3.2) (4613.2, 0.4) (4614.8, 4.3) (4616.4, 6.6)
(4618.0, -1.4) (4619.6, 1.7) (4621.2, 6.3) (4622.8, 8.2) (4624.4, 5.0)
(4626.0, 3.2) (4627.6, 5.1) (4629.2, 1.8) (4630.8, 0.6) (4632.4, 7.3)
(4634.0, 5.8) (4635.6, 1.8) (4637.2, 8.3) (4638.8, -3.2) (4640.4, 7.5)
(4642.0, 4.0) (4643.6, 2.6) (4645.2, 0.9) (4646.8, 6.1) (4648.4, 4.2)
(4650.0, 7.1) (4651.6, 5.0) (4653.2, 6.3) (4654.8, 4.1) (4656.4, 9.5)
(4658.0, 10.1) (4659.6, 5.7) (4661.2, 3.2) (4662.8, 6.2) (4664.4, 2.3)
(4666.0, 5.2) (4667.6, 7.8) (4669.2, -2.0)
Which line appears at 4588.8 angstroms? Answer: [O II] 3727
